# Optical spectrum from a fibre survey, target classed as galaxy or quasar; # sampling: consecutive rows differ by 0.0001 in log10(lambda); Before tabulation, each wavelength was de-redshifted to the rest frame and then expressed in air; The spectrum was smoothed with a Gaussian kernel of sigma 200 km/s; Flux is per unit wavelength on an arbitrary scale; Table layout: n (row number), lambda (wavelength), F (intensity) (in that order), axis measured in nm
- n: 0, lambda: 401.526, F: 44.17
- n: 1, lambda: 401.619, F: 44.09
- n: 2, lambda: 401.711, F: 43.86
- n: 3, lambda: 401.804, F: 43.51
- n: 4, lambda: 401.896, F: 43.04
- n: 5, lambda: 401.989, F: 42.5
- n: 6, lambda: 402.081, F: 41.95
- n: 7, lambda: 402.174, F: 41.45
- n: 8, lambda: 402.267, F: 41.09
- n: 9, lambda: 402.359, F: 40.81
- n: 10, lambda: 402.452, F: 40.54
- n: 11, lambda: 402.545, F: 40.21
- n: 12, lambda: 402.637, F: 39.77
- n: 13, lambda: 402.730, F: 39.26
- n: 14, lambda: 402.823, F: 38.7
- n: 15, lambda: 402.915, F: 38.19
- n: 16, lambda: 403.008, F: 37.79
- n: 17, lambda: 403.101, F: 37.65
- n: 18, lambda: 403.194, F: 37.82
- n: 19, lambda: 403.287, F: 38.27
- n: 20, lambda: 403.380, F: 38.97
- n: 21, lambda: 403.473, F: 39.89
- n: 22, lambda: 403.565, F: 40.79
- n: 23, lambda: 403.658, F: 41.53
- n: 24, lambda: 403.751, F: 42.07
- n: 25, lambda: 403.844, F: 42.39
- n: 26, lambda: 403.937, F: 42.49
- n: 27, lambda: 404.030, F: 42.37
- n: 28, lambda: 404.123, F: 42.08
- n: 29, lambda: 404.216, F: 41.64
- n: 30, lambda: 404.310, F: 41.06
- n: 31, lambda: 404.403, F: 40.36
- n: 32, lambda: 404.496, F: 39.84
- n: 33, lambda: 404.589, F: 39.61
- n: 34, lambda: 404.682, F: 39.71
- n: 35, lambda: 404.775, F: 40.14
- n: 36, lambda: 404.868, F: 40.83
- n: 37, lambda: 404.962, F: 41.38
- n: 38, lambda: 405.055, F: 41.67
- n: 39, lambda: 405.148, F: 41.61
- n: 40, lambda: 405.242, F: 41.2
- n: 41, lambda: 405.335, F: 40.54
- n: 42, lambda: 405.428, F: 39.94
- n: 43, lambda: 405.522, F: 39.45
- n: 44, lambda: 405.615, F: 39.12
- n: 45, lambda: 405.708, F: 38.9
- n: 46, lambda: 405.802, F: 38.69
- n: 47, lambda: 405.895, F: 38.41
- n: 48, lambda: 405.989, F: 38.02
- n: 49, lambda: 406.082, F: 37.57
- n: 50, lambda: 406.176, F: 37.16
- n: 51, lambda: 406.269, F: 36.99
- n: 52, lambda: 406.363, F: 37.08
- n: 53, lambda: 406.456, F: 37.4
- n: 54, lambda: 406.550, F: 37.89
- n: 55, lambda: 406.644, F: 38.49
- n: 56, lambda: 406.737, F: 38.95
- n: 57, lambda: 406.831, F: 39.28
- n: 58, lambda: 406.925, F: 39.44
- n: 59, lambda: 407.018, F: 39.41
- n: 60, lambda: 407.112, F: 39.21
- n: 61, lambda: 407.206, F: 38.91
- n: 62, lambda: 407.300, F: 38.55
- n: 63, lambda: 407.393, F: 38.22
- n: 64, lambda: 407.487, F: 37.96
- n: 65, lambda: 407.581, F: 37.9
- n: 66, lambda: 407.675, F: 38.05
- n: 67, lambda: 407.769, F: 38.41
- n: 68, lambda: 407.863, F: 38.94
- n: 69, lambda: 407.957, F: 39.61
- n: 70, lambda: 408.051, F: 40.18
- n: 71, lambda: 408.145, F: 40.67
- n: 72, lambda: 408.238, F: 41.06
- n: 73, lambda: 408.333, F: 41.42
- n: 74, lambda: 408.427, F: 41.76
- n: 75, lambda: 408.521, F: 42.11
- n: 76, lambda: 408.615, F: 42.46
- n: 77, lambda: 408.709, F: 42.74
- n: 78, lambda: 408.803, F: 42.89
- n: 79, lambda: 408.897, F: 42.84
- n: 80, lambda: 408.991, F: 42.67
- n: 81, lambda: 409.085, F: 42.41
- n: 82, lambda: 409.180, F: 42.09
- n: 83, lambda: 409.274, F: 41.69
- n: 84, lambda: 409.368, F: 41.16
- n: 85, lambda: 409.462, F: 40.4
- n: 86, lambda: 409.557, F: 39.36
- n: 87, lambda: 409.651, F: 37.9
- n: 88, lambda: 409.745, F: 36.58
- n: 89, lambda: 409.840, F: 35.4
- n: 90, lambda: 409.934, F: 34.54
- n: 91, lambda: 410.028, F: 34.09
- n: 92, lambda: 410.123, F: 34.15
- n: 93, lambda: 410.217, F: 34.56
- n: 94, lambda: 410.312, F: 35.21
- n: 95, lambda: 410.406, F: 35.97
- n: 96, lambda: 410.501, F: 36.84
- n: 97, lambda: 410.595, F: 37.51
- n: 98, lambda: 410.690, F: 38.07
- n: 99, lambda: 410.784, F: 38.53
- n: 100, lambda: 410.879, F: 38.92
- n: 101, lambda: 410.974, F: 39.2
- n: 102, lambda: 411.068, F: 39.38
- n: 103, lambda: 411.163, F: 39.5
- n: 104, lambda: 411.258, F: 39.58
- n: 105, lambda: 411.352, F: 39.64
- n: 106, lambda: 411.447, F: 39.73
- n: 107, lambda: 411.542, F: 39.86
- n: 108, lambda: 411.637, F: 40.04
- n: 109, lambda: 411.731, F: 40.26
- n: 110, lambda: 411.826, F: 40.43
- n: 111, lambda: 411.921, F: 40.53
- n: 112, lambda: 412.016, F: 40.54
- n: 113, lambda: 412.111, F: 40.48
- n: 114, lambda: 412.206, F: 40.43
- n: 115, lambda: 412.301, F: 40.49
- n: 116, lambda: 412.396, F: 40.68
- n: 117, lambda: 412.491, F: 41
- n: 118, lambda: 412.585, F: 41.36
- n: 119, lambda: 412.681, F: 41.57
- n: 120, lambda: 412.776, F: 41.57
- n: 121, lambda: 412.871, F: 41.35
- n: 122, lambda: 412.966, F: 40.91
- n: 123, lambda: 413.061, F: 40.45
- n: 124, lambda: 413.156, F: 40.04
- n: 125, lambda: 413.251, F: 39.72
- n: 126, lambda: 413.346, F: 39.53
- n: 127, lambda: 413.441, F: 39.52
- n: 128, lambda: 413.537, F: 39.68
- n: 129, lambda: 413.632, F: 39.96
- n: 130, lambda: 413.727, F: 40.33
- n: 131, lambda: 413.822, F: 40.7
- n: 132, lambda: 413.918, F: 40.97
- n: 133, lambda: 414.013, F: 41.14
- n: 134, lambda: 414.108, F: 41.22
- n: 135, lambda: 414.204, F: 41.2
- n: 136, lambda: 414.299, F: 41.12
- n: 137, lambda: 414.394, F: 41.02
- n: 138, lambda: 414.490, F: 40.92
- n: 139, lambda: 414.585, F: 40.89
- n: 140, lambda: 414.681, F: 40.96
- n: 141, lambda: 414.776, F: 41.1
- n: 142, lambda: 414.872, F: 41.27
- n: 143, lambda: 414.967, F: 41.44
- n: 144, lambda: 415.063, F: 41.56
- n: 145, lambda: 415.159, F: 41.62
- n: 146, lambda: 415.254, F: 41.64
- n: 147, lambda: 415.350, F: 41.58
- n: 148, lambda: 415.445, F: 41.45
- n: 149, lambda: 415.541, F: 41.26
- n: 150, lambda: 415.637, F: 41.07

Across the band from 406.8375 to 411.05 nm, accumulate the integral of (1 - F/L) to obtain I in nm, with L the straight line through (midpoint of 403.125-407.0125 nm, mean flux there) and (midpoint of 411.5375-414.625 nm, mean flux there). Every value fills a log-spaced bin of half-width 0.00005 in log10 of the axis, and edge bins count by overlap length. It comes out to 0.11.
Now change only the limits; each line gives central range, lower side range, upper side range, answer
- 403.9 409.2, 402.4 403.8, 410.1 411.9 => -0.14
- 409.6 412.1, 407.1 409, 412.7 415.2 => 0.16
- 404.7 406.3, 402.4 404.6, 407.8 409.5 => 0.04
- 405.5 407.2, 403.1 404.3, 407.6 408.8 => 0.09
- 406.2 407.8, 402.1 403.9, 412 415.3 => 0.08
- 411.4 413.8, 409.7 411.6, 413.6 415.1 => -0.07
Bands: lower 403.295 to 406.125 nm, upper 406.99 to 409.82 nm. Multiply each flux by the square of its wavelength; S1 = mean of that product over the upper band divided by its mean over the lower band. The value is 1.0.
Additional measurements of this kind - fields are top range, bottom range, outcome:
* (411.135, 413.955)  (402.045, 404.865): 1.05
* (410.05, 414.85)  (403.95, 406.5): 1.04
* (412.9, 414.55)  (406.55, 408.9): 1.05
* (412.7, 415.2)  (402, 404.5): 1.06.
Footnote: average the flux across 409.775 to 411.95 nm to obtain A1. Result 37.9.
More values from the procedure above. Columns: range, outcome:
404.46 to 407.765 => 39.1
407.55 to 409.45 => 41.1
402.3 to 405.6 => 40.3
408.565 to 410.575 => 38.9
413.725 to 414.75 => 41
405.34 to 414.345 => 39.5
